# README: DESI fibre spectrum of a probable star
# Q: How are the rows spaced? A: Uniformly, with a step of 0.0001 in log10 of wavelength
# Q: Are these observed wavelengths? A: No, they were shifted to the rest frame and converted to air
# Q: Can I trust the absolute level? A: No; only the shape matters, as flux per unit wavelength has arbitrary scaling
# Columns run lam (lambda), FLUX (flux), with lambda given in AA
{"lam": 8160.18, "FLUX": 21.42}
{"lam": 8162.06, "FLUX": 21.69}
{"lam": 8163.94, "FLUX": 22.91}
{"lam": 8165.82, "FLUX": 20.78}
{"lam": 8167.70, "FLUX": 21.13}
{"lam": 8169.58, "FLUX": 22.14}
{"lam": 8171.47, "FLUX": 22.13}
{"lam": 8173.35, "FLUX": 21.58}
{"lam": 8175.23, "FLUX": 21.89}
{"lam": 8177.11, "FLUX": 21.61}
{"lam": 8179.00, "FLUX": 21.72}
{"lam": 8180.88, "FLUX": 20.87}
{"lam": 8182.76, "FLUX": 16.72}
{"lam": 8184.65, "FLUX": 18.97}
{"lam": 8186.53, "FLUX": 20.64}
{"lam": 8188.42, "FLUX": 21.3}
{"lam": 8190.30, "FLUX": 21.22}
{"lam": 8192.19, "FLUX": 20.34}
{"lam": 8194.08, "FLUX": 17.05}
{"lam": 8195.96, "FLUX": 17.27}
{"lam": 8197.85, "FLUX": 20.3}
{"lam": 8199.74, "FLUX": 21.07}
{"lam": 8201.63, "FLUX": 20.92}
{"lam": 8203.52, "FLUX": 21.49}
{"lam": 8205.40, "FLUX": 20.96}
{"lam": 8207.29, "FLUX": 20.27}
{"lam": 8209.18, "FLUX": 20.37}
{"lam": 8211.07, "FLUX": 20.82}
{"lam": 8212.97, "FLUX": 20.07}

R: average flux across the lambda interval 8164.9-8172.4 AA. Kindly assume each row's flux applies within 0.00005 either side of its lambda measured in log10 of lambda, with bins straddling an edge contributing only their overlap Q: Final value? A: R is 21.5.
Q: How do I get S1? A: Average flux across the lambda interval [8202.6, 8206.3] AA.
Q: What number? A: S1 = 21.3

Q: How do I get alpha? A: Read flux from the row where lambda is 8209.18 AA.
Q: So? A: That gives 20.37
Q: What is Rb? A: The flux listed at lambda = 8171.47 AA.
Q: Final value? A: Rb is 22.13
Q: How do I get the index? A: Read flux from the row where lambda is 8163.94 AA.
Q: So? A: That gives 22.91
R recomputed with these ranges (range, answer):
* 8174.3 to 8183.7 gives 20.6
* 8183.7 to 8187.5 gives 19.8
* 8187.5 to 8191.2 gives 21.3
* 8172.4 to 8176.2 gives 21.8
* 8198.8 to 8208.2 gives 21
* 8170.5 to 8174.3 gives 21.8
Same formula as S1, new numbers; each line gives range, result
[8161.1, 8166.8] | 21.8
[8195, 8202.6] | 19.9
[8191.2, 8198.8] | 18.7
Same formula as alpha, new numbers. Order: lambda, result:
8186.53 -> 20.64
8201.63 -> 20.92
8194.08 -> 17.05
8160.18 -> 21.42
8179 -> 21.72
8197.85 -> 20.3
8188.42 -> 21.3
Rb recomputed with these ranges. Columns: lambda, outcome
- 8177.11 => 21.61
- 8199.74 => 21.07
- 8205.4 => 20.96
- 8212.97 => 20.07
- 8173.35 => 21.58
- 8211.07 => 20.82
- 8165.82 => 20.78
